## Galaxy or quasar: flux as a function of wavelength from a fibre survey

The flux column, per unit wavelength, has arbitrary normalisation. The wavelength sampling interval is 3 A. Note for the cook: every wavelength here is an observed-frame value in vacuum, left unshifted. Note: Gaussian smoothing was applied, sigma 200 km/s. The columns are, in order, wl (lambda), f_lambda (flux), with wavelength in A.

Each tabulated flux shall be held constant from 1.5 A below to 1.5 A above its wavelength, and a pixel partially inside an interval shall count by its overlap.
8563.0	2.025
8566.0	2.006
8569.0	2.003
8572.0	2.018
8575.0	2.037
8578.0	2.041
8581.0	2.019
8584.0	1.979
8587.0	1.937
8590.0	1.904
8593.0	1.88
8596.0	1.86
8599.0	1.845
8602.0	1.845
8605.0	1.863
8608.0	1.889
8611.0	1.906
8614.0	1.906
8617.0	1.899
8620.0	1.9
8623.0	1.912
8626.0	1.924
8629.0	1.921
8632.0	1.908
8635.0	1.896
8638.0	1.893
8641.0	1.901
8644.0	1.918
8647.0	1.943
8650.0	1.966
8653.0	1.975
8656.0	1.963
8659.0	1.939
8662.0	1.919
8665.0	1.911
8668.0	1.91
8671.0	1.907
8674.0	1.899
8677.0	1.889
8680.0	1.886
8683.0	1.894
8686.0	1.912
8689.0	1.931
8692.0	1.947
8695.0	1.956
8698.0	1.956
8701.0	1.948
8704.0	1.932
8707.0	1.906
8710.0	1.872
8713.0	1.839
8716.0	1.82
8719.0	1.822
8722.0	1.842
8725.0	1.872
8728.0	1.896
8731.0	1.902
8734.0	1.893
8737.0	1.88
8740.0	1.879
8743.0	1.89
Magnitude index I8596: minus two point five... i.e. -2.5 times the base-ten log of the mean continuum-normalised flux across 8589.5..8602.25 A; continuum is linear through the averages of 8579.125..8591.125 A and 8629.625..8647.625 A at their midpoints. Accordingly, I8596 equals 0.05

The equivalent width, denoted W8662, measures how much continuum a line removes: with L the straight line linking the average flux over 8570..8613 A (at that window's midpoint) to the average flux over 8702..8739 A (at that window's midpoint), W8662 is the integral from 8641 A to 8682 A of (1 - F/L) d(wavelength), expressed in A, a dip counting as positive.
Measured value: -0.5 A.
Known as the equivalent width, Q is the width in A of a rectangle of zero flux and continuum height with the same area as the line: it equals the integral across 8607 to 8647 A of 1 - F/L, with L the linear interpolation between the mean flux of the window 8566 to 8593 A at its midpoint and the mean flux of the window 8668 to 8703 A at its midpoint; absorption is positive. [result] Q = 1.01 A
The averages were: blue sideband 1.99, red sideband 1.92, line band 1.91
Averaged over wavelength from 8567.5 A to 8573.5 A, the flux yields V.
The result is 2.01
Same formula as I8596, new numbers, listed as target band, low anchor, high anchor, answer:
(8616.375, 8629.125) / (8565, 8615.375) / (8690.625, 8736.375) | 0.008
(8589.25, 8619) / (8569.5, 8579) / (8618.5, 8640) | 0.047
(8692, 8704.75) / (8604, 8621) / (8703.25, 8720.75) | -0.047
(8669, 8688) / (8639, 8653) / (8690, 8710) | 0.021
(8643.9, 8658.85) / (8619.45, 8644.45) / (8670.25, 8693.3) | -0.026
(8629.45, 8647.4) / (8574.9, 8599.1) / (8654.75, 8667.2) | 0.015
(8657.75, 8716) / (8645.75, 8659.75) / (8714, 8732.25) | -0.001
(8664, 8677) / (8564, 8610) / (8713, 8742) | -0.004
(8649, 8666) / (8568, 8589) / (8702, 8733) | -0.010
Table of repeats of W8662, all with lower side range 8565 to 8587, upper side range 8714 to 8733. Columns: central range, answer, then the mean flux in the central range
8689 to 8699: -0.3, 1.95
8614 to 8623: 0.3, 1.9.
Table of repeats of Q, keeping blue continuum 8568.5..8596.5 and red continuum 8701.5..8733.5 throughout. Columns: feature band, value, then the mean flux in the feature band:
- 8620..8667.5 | 0.0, 1.92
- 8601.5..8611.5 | 0.4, 1.88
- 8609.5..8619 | 0.2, 1.9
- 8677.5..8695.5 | -0.2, 1.92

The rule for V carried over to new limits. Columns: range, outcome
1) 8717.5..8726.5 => 1.85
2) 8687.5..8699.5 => 1.95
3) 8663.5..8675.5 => 1.91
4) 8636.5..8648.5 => 1.91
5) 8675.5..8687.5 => 1.9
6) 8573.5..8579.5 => 2.04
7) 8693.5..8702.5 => 1.95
